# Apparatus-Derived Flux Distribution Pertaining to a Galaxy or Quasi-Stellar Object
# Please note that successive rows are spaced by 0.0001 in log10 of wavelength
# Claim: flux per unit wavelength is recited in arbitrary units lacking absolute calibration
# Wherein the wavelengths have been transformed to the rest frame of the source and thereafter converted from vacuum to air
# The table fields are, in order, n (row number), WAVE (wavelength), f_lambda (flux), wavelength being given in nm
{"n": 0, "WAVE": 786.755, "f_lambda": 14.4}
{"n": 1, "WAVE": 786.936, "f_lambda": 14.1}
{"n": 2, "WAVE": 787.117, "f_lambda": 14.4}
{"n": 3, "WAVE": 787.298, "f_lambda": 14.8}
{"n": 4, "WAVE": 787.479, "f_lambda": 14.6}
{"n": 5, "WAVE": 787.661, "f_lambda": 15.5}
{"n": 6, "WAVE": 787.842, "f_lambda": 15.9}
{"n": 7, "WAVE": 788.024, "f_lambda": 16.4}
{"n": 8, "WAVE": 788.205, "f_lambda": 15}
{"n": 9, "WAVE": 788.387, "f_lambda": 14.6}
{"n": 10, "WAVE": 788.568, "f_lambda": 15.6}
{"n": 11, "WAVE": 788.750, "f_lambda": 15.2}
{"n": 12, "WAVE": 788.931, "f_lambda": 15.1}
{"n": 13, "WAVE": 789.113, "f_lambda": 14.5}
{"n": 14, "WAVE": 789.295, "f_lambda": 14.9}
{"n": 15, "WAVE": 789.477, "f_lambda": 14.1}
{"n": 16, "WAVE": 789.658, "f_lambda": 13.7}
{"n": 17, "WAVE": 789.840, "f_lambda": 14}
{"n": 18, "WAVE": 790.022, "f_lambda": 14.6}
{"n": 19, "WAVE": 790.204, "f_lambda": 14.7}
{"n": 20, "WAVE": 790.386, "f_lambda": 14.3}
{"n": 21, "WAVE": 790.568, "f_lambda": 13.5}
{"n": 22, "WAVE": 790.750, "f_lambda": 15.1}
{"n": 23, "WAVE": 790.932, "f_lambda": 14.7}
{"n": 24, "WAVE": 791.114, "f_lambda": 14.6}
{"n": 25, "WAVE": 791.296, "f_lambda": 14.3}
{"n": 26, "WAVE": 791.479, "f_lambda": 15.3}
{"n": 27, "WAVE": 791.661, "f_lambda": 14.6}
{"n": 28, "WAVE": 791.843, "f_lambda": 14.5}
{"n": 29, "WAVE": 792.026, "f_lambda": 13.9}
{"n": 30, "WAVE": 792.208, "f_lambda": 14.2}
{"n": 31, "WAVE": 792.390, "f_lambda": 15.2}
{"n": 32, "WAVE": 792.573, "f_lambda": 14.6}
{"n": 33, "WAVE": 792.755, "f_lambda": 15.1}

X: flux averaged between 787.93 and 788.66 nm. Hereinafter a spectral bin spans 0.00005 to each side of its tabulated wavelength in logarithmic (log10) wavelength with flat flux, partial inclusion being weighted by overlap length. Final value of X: 15.4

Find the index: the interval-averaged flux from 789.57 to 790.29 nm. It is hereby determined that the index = 14.2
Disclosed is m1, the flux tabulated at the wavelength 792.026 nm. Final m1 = 13.9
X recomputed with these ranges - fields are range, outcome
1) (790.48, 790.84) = 14.3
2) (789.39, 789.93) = 13.9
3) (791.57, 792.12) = 14.3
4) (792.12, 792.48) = 14.7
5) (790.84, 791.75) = 14.7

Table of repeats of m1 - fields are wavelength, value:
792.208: 14.2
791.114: 14.6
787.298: 14.8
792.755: 15.1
